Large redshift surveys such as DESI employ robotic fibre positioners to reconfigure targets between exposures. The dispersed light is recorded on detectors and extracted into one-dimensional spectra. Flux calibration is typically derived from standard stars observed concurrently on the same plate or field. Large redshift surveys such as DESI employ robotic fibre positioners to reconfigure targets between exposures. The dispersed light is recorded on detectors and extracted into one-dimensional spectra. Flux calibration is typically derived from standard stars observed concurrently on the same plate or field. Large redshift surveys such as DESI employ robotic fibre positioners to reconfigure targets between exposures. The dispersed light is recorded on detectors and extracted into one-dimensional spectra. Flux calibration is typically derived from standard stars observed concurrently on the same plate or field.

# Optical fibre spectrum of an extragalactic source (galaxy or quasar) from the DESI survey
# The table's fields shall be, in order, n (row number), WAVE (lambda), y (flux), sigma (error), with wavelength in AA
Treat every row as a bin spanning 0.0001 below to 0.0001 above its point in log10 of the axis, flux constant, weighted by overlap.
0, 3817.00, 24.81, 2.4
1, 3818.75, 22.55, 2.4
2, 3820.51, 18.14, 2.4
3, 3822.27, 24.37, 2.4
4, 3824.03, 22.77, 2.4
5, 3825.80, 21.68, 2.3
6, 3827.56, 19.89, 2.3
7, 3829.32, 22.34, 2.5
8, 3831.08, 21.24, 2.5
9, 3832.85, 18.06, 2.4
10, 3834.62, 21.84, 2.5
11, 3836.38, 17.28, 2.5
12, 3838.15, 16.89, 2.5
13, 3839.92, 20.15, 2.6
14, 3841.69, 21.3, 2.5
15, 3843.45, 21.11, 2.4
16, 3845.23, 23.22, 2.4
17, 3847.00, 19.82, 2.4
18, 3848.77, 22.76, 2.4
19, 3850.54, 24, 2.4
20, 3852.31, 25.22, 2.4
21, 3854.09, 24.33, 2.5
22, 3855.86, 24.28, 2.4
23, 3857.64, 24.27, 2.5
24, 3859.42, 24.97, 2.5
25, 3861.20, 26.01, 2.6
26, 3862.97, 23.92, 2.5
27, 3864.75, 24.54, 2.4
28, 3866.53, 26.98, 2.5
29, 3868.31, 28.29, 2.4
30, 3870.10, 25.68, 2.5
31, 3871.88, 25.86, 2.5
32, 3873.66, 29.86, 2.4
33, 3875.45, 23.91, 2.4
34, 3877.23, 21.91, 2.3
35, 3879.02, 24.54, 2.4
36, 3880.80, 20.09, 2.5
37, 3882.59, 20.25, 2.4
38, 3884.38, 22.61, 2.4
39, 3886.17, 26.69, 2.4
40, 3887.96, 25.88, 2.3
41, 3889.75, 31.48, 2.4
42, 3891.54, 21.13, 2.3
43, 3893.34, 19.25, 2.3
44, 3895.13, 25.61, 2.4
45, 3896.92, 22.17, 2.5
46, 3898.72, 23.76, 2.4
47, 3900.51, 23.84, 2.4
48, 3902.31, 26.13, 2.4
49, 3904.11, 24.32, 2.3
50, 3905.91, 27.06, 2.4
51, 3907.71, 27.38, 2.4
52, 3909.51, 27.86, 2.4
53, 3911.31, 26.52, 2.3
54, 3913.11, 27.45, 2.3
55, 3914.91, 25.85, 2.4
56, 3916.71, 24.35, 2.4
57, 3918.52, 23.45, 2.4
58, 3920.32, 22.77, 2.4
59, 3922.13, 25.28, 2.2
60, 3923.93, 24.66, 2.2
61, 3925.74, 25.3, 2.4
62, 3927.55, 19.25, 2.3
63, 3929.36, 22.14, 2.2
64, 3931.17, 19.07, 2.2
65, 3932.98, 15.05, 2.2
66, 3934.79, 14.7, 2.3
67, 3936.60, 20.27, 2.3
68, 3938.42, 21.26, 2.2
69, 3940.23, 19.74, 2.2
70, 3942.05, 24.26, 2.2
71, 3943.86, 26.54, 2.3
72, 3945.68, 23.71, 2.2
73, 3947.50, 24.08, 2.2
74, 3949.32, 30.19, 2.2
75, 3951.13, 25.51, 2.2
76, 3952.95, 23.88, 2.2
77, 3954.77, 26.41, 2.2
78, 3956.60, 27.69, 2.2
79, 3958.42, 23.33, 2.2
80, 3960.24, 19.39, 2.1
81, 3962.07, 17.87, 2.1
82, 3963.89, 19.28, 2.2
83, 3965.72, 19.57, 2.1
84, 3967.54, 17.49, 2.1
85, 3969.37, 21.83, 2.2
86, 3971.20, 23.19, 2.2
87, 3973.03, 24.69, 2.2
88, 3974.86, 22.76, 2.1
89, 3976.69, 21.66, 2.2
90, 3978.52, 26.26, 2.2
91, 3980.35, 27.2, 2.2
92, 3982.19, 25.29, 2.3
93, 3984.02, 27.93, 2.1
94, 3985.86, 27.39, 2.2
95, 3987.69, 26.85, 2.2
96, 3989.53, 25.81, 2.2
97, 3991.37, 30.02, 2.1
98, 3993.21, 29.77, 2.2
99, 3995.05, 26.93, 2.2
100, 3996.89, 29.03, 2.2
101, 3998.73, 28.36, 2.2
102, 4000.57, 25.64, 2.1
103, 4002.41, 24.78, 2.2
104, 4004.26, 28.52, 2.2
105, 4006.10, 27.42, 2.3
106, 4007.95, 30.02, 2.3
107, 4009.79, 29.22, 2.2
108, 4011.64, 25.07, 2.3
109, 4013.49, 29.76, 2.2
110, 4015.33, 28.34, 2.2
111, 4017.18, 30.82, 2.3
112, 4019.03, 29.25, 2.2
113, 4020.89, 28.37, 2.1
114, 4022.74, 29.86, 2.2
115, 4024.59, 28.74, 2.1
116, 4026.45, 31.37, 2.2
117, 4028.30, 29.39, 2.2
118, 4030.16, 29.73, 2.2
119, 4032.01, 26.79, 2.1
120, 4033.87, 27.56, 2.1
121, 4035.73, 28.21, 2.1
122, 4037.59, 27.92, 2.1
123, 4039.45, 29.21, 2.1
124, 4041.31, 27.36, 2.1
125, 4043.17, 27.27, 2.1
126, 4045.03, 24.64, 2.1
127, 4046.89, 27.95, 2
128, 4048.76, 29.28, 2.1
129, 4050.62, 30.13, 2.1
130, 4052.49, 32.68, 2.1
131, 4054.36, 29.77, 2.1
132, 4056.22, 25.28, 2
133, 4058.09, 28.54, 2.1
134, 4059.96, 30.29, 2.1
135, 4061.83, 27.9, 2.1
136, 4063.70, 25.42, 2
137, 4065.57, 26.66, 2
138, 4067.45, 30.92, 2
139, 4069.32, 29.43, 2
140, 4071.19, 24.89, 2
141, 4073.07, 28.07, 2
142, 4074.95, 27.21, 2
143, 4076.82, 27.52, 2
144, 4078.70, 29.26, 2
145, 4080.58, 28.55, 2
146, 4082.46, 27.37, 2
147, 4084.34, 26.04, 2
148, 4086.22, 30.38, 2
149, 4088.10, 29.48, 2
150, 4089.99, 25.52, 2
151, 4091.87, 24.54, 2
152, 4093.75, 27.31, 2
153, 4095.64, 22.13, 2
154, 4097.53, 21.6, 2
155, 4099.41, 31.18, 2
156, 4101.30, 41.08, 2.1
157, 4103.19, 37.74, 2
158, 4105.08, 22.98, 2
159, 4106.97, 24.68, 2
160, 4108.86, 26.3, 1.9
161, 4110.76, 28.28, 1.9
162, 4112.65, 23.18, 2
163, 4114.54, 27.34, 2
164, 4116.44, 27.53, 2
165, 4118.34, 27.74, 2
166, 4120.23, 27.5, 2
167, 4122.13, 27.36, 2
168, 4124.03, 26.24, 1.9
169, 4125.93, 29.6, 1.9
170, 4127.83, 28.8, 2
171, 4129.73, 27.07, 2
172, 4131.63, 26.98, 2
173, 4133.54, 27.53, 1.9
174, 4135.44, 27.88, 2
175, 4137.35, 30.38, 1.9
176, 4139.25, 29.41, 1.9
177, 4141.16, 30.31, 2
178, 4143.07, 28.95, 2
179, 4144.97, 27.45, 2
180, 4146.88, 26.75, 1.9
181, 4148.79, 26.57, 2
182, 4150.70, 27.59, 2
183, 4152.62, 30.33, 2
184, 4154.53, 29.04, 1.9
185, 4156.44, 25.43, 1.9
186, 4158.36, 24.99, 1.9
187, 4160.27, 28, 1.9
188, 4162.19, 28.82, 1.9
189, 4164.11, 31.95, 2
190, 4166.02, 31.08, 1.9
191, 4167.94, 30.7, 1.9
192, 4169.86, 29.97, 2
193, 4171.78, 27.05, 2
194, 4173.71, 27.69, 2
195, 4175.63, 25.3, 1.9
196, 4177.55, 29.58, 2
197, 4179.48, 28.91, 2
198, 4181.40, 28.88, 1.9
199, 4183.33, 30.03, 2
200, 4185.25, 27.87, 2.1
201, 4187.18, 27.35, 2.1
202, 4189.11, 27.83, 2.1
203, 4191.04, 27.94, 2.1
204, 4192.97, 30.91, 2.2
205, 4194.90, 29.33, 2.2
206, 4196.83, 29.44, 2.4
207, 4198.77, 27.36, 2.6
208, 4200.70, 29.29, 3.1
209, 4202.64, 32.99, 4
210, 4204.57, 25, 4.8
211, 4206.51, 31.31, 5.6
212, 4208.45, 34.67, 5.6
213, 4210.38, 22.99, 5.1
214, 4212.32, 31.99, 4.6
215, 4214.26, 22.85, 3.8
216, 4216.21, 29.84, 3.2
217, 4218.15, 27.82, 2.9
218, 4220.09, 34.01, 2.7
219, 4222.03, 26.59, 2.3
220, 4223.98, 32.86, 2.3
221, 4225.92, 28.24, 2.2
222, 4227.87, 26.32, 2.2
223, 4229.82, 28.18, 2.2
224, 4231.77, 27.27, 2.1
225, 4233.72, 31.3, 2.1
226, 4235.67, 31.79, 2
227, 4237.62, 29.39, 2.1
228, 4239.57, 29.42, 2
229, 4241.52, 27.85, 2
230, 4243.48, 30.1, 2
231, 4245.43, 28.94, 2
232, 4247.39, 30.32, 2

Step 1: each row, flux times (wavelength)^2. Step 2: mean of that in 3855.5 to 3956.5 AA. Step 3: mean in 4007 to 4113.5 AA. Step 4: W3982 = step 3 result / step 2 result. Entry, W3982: 1.26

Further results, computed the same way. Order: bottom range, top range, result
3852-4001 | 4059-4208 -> 1.29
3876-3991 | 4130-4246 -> 1.38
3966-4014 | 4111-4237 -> 1.19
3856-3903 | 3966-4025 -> 1.15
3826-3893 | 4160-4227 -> 1.47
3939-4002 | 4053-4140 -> 1.20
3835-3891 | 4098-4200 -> 1.38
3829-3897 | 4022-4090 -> 1.34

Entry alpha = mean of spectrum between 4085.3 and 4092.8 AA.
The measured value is 27.5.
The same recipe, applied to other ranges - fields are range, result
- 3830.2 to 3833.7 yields 19.6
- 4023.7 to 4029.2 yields 29.8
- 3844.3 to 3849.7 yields 21.9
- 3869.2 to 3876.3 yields 26.3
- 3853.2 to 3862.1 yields 24.8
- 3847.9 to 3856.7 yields 24.1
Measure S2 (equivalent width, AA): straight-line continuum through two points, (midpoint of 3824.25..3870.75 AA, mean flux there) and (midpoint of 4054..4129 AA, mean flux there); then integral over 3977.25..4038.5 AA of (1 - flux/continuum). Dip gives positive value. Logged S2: -4.8 AA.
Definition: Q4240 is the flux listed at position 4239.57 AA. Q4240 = 29.42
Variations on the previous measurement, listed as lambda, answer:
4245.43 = 28.94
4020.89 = 28.37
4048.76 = 29.28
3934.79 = 14.7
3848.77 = 22.76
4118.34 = 27.74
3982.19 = 25.29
